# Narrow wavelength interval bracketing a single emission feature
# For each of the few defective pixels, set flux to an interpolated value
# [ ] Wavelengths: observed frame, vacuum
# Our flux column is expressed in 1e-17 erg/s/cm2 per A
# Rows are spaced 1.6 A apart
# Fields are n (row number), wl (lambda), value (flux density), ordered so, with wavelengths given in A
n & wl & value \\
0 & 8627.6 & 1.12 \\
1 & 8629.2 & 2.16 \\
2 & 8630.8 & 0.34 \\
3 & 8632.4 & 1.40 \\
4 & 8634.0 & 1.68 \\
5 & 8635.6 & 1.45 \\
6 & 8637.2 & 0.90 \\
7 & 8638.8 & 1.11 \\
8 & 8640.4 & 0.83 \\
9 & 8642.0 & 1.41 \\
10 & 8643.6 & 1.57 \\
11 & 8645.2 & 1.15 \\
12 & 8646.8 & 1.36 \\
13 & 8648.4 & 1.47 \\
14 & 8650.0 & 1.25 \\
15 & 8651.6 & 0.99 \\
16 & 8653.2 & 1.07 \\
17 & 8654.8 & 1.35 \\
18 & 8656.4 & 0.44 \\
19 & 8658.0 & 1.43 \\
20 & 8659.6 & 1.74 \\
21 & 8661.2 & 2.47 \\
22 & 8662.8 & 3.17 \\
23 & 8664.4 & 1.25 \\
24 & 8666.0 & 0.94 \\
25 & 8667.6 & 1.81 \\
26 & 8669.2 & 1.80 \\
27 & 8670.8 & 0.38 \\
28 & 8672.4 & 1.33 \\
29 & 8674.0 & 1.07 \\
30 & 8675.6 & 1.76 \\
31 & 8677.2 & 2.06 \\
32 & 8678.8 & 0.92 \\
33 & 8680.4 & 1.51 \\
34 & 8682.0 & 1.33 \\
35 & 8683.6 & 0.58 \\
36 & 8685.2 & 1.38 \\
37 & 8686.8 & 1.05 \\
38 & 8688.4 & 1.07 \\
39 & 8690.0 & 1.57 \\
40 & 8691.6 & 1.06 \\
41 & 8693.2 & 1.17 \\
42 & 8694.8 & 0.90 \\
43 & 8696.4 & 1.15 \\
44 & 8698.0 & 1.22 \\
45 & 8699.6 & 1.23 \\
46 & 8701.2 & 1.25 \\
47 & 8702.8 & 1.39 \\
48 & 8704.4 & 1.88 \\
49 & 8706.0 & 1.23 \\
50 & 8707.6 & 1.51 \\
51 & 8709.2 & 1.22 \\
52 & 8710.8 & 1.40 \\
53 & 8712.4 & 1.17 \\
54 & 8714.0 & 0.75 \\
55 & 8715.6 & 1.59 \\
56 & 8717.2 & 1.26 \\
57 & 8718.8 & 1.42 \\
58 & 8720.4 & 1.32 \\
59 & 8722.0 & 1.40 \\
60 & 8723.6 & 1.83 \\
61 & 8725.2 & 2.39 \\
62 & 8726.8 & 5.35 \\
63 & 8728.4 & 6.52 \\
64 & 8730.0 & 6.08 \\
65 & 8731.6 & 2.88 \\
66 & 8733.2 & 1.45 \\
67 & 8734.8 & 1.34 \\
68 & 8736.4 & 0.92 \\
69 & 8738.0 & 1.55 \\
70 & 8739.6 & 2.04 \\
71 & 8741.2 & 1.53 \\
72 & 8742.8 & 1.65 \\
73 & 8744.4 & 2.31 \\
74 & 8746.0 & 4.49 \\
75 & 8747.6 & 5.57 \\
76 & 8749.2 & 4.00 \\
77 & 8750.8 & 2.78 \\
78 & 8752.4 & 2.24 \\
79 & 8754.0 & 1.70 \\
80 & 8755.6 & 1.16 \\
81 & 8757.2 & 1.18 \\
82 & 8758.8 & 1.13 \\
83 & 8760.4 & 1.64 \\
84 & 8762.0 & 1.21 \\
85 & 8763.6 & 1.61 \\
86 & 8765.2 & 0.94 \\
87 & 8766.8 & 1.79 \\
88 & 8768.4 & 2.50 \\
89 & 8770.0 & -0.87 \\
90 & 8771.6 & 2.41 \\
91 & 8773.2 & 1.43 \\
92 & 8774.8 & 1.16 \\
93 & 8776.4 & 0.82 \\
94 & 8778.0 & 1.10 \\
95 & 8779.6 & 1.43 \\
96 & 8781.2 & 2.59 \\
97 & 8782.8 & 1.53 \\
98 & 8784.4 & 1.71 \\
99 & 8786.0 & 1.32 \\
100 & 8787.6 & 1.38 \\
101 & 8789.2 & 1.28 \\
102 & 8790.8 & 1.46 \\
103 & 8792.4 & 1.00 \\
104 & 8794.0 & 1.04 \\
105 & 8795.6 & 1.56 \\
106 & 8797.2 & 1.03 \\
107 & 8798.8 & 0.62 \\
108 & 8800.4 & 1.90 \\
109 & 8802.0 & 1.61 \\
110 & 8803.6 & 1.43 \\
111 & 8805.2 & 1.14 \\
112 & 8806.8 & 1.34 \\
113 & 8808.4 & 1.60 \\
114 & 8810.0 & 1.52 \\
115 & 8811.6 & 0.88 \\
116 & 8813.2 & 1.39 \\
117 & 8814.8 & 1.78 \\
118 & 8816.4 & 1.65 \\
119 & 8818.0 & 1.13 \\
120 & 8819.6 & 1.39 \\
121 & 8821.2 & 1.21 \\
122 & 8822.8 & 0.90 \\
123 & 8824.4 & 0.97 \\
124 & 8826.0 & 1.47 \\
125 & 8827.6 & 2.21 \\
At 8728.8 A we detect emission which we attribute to [S II]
